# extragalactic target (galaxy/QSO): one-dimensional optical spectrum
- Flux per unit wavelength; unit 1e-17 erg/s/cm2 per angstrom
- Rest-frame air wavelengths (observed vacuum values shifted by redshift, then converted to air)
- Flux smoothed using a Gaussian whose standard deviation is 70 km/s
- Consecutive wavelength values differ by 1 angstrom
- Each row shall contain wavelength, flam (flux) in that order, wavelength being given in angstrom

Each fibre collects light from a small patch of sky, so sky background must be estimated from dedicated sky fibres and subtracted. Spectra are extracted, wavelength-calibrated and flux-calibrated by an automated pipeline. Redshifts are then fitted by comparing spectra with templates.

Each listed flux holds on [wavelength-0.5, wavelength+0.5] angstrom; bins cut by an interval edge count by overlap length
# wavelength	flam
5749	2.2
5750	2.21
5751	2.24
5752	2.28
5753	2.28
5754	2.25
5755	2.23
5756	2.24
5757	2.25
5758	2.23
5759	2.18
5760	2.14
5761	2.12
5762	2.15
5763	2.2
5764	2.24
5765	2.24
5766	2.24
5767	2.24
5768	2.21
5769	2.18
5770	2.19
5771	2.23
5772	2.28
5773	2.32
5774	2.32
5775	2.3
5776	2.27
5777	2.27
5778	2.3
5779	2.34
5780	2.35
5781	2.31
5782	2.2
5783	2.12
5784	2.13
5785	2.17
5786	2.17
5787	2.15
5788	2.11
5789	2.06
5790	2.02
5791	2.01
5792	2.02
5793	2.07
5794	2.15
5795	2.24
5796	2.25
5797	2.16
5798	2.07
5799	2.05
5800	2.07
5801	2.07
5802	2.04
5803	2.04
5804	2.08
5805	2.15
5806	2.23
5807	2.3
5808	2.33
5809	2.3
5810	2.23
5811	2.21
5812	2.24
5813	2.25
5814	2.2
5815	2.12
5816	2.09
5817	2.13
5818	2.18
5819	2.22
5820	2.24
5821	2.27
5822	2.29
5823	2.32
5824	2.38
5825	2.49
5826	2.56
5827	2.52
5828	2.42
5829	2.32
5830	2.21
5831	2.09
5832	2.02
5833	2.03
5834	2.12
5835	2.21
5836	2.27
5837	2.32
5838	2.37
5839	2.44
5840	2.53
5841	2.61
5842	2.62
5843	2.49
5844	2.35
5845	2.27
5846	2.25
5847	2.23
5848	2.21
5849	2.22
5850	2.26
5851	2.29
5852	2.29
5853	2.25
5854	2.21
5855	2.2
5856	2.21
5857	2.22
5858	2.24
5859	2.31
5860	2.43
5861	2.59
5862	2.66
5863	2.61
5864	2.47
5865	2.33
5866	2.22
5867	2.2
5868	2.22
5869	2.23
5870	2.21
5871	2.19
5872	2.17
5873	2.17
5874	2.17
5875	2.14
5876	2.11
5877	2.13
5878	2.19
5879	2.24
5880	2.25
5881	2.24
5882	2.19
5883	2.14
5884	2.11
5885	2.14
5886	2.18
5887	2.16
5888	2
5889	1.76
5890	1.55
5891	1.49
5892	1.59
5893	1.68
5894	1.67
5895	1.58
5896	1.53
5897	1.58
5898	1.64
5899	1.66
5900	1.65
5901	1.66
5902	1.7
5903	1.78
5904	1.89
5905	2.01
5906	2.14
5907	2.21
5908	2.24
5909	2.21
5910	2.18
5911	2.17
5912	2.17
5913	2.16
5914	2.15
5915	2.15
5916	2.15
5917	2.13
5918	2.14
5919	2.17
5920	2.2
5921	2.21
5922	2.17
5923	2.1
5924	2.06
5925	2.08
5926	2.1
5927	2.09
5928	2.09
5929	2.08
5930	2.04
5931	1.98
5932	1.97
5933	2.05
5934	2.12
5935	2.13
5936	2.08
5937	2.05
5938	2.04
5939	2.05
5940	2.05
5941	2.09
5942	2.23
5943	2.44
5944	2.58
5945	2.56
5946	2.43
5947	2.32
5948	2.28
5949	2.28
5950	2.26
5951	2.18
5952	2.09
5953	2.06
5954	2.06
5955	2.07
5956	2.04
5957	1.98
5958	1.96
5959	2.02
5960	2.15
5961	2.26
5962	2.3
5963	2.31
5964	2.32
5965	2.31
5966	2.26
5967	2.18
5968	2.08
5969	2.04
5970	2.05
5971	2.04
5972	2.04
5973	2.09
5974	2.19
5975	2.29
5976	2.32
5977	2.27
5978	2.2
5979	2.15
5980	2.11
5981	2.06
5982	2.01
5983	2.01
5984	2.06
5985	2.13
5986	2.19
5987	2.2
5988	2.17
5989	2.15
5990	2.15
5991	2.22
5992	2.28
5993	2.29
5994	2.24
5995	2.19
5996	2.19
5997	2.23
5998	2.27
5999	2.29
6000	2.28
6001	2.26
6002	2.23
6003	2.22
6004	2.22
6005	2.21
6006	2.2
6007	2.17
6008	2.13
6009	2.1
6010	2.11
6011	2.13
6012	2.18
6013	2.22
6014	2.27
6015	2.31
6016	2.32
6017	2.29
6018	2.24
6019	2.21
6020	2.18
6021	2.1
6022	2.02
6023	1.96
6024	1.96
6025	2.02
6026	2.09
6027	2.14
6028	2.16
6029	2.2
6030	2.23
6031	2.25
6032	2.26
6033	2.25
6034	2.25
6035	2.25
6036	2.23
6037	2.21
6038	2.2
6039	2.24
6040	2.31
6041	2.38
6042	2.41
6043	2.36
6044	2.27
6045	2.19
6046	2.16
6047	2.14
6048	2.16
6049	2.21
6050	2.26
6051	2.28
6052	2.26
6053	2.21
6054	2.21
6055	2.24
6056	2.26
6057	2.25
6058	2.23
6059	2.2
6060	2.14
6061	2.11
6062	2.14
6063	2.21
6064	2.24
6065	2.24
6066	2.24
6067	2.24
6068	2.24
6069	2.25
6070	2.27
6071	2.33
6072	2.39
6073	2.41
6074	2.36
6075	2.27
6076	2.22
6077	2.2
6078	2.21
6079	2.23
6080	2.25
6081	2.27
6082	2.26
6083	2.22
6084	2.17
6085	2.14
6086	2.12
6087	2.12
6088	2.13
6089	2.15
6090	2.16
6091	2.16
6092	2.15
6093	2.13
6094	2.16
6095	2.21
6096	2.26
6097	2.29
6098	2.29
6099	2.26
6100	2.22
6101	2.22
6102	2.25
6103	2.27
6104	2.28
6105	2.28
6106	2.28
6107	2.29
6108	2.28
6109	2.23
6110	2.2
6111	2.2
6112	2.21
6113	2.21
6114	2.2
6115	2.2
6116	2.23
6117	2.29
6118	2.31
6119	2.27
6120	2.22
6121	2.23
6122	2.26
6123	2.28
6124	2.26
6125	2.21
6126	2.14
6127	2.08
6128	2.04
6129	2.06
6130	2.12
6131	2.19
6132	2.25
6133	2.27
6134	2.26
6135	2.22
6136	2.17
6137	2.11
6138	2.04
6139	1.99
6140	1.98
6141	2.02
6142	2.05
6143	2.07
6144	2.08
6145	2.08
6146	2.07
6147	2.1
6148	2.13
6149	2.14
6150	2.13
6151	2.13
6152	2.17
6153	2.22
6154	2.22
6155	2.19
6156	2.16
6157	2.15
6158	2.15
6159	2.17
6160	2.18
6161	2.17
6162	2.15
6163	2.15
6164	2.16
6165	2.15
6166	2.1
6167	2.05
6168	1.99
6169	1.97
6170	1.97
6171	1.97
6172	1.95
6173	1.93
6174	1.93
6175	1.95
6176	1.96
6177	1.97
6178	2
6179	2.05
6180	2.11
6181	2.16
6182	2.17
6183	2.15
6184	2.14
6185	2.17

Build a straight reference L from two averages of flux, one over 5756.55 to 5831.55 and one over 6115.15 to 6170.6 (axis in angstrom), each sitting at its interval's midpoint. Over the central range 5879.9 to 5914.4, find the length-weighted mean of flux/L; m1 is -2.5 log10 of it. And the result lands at 0.142 mag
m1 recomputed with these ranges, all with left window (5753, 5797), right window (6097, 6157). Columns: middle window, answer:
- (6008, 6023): 0.00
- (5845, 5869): -0.05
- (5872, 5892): 0.07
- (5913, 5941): 0.05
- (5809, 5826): -0.03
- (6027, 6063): -0.02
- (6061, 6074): -0.04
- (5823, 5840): -0.05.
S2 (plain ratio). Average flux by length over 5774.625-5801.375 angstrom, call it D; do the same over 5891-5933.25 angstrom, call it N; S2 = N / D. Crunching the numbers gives 0.91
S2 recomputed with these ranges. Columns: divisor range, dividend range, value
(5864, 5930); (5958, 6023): 1.07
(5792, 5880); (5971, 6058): 0.97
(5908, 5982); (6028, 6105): 1.03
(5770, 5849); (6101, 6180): 0.96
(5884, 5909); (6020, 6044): 1.20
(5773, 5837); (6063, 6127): 1.01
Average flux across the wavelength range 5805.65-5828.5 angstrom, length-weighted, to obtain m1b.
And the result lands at 2.28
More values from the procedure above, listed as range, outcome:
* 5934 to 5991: 2.17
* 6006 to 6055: 2.2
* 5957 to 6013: 2.18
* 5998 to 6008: 2.23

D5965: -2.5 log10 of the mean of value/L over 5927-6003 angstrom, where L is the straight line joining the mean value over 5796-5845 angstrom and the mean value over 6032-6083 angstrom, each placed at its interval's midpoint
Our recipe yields 0.04 mag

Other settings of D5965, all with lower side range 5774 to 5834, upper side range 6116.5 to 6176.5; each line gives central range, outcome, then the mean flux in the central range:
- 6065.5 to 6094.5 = -0.04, 2.22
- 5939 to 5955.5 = -0.04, 2.24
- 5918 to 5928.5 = 0.02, 2.13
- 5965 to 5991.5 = 0.01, 2.14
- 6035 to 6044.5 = -0.07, 2.29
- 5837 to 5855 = -0.07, 2.34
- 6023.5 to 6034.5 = -0.01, 2.16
